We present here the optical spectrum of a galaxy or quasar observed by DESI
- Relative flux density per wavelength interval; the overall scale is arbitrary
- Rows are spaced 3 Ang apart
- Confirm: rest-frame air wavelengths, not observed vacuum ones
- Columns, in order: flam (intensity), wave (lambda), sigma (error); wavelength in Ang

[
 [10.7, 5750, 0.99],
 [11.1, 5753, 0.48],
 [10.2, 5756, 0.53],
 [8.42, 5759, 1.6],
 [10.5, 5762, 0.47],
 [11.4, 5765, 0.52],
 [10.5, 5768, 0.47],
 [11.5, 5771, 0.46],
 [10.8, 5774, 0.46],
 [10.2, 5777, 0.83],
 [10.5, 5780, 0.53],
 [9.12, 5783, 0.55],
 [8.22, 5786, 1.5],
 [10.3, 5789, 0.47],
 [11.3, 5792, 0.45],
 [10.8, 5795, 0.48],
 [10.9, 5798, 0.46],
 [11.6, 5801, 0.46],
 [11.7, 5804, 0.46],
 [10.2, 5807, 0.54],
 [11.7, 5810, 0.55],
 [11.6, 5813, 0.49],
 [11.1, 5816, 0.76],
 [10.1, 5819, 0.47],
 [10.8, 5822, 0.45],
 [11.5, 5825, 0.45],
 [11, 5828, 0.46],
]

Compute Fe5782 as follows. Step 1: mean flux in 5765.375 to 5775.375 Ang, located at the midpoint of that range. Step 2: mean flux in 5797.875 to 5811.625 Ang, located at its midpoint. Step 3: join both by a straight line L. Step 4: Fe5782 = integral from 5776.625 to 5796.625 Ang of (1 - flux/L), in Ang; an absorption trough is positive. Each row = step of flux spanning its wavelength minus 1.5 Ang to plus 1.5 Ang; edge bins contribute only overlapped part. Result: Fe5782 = 1.9 Ang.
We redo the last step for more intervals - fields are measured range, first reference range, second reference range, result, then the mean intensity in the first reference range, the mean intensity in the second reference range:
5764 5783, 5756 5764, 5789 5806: -0.8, 9.72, 11.1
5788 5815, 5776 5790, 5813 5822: -2.3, 9.63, 10.8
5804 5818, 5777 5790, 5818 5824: -1.2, 9.58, 10.6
